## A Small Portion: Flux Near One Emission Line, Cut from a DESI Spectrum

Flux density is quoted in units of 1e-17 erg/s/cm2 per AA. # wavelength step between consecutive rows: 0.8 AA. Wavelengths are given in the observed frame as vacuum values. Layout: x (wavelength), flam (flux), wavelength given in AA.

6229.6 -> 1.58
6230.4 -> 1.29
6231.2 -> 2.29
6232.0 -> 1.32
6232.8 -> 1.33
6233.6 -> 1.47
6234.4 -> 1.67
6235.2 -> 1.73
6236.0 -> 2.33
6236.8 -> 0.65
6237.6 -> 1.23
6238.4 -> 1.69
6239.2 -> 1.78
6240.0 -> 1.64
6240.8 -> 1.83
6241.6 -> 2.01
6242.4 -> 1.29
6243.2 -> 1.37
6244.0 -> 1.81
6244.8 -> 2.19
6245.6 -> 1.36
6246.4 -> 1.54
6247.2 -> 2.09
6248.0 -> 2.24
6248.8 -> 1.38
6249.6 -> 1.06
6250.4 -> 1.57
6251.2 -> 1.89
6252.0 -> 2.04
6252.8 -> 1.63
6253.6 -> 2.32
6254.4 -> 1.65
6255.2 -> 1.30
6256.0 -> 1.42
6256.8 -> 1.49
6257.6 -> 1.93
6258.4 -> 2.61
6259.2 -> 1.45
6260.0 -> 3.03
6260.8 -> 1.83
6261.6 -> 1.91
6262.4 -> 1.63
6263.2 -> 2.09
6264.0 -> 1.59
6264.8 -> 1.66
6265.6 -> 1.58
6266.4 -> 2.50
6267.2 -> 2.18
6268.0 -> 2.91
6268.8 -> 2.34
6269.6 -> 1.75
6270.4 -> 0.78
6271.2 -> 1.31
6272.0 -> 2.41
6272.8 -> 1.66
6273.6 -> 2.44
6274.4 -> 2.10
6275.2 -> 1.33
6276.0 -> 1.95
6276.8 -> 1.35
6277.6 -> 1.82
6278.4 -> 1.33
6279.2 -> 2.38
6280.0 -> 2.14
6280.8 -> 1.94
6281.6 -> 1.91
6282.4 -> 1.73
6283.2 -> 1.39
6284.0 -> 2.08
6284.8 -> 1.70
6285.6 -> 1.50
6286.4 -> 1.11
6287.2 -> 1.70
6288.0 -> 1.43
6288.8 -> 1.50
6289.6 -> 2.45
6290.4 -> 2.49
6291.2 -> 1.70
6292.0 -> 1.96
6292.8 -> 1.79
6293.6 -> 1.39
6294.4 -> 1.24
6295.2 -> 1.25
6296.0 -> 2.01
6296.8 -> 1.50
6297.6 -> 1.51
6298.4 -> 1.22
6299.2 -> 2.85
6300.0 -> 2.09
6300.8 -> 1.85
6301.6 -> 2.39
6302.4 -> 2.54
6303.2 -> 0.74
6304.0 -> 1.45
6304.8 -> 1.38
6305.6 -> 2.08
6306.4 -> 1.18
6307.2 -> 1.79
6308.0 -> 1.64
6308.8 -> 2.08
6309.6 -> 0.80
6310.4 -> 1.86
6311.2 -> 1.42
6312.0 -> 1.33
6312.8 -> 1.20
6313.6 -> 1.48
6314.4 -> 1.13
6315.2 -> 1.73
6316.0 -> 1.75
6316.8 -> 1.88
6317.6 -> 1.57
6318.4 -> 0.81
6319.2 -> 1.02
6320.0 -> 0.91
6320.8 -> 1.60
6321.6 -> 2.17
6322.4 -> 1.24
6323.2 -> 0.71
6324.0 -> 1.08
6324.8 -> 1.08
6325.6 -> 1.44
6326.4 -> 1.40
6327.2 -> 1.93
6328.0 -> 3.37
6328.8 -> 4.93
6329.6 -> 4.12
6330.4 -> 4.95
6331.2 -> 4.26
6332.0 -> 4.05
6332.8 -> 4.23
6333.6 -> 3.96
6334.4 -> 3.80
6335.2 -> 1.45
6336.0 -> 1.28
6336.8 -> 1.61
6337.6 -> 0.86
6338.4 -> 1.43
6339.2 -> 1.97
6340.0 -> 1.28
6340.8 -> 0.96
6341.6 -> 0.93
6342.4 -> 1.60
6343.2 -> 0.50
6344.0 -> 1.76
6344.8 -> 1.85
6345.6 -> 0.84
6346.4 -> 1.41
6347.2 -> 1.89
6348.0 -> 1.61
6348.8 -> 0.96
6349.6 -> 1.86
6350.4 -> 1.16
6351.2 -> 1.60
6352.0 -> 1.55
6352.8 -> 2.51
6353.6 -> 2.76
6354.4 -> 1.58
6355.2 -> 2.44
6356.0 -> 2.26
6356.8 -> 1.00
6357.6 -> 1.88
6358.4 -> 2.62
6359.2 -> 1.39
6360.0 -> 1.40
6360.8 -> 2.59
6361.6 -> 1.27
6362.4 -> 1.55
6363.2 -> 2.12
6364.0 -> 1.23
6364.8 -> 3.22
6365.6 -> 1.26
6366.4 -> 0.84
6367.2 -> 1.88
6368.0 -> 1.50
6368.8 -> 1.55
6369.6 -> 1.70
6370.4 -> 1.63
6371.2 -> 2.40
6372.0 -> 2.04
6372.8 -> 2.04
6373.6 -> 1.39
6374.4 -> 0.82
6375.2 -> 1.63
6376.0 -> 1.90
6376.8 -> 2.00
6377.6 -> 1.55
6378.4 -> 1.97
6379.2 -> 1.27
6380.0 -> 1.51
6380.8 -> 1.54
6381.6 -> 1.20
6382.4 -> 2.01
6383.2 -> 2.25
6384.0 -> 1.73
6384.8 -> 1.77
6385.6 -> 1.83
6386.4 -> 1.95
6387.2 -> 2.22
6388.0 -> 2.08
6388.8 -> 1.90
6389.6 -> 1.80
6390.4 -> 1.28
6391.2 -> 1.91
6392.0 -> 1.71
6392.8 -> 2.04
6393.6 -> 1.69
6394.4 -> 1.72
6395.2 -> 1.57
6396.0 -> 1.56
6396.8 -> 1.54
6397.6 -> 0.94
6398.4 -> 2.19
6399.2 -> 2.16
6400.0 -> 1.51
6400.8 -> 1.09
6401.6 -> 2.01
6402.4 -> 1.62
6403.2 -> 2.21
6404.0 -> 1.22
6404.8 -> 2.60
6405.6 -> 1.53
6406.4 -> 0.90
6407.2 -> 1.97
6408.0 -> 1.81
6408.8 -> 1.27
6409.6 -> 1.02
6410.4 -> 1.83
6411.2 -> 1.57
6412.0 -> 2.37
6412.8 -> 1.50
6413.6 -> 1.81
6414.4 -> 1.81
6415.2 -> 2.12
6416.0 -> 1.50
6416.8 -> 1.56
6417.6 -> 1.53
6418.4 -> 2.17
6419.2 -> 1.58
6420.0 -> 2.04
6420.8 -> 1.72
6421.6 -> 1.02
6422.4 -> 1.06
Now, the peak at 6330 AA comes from Hbeta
